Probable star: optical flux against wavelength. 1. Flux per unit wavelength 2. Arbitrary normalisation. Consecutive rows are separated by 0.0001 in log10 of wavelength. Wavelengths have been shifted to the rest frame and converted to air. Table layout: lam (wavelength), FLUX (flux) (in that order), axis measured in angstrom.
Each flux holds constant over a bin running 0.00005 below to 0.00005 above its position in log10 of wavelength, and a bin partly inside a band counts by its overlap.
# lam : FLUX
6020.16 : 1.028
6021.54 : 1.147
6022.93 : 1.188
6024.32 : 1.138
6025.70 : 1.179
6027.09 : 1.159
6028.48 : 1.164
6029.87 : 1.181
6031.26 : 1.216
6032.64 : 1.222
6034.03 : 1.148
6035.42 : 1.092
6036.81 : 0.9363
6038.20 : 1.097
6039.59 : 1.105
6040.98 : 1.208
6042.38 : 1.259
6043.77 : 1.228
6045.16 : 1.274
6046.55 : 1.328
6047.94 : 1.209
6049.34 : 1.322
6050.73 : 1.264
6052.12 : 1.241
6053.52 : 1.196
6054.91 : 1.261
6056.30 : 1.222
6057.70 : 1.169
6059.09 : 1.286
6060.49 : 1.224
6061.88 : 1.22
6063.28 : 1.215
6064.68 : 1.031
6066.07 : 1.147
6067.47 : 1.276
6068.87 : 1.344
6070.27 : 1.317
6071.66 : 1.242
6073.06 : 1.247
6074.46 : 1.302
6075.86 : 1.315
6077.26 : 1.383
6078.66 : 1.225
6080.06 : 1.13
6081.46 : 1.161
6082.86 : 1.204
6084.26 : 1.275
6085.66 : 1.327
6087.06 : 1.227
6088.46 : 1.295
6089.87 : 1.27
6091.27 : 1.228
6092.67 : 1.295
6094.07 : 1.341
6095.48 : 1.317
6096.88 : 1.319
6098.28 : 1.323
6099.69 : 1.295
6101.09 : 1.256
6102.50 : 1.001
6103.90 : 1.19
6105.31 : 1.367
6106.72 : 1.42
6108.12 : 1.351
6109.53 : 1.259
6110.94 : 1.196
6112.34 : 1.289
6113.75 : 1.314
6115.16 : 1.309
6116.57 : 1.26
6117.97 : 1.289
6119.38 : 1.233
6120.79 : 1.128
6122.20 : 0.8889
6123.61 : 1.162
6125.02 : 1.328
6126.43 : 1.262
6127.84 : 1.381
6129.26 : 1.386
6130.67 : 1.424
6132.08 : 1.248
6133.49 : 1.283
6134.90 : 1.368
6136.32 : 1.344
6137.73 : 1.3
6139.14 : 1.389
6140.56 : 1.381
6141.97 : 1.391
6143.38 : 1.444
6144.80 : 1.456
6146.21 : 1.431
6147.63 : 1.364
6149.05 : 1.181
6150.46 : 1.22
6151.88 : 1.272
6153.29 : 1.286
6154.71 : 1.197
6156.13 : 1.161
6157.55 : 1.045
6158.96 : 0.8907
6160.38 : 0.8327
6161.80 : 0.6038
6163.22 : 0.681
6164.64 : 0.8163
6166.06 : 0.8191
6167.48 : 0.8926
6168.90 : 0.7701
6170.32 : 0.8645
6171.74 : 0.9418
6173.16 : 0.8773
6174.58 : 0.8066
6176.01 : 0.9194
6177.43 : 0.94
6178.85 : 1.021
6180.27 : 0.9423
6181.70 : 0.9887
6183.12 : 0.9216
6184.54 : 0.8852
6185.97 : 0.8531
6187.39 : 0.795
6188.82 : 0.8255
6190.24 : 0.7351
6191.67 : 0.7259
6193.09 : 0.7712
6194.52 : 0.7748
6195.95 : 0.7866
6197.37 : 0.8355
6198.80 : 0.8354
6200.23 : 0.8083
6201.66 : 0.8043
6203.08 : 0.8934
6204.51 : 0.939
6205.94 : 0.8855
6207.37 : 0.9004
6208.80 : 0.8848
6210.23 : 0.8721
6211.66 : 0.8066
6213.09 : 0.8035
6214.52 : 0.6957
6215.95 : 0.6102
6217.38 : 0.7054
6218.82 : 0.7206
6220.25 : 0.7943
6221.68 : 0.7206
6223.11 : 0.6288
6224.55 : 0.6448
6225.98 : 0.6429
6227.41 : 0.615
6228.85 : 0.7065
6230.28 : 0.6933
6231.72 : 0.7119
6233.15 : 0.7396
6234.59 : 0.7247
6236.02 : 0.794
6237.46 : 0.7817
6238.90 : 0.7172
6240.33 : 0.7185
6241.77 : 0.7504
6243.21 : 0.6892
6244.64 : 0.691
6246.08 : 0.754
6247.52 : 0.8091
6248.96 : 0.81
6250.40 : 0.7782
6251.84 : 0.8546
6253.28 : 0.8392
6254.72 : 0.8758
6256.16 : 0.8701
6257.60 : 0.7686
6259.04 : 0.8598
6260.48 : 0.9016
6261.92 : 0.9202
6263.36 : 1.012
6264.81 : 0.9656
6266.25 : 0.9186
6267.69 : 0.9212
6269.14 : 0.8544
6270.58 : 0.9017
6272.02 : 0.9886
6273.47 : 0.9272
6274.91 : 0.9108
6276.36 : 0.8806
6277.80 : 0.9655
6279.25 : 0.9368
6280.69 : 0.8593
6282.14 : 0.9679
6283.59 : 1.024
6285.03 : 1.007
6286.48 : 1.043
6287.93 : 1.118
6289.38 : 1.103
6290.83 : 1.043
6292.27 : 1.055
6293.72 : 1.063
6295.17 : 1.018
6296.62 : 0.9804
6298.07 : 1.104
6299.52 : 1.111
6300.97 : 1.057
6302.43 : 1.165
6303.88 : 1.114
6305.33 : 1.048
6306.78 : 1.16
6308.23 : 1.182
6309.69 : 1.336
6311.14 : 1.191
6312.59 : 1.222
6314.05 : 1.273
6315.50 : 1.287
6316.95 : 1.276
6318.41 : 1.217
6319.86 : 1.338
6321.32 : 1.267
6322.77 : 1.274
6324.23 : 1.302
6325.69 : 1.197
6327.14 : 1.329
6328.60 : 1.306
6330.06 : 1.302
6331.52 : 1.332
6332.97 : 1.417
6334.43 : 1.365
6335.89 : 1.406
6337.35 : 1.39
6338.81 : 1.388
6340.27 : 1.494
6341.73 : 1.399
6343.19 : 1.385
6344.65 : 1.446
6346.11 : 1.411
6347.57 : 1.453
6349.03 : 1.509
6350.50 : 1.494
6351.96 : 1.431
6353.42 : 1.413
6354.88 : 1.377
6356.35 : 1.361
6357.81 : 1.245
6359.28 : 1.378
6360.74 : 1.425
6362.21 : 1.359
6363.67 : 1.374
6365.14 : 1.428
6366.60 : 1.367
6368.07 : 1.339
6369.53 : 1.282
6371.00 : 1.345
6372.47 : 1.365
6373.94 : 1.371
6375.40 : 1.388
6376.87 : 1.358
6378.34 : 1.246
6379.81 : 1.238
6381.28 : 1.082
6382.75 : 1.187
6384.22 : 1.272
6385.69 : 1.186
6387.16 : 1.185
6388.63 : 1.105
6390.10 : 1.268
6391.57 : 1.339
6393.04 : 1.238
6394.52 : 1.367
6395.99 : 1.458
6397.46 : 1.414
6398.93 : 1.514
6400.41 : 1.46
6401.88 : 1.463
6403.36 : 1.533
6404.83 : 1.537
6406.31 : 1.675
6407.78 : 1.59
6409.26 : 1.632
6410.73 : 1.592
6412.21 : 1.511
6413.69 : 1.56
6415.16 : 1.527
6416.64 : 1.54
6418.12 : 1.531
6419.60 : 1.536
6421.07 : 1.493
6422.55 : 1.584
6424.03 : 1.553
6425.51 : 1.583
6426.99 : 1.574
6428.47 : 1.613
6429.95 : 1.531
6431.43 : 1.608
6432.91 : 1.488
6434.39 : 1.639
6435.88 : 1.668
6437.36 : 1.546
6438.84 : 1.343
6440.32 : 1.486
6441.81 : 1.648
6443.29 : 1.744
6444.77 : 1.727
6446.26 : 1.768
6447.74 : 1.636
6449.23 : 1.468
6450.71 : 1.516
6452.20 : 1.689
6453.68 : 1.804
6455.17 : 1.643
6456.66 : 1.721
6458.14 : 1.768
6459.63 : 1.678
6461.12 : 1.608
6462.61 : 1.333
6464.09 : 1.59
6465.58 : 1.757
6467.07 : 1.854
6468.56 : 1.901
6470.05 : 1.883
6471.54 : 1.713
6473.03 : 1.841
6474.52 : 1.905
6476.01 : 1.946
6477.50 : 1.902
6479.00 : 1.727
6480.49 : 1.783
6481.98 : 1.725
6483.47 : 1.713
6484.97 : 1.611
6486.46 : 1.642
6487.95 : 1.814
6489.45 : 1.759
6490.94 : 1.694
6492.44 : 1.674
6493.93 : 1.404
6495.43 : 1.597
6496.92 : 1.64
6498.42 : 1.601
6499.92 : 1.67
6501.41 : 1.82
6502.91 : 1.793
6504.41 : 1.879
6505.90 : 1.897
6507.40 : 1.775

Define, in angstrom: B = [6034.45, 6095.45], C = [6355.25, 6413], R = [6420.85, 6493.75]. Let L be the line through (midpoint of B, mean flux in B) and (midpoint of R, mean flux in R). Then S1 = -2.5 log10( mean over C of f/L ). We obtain 0.16 mag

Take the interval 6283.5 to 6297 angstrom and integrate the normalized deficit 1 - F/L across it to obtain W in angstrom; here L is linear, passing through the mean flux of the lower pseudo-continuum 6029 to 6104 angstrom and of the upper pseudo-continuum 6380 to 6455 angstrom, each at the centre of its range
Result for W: 3.4 angstrom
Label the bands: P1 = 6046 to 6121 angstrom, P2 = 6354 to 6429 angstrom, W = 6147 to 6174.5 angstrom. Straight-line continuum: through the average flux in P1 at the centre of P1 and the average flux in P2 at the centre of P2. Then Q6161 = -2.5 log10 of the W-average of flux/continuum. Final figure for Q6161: 0.303 mag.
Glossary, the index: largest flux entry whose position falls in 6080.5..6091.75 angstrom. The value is 1.327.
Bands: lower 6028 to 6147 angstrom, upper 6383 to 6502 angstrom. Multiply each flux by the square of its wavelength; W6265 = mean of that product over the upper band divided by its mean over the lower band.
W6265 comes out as 1.42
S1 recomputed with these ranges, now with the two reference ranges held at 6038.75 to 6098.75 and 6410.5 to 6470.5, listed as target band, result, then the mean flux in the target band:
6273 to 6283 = 0.495 mag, 0.922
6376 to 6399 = 0.223 mag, 1.27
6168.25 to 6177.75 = 0.476 mag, 0.872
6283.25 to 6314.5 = 0.310 mag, 1.11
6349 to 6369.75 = 0.113 mag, 1.38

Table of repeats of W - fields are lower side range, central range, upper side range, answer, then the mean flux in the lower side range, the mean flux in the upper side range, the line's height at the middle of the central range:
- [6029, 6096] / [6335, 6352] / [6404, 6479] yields 1.1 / 1.23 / 1.64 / 1.53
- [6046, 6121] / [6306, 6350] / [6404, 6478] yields 5.5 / 1.26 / 1.64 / 1.52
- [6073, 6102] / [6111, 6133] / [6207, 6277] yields -1.8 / 1.27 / 0.797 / 1.17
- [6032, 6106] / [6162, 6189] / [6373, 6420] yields 8.8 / 1.23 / 1.4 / 1.29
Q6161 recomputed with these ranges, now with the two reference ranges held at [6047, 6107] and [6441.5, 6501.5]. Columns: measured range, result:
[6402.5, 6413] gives 0.04 mag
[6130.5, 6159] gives 0.03 mag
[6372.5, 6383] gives 0.24 mag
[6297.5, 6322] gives 0.26 mag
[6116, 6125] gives 0.11 mag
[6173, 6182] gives 0.42 mag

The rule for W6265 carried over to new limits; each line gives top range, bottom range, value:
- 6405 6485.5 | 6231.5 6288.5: 2.02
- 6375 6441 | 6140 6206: 1.62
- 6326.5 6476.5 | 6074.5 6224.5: 1.51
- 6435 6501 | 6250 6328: 1.70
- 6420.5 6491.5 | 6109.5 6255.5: 1.91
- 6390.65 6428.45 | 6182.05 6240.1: 2.08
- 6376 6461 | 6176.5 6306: 1.84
